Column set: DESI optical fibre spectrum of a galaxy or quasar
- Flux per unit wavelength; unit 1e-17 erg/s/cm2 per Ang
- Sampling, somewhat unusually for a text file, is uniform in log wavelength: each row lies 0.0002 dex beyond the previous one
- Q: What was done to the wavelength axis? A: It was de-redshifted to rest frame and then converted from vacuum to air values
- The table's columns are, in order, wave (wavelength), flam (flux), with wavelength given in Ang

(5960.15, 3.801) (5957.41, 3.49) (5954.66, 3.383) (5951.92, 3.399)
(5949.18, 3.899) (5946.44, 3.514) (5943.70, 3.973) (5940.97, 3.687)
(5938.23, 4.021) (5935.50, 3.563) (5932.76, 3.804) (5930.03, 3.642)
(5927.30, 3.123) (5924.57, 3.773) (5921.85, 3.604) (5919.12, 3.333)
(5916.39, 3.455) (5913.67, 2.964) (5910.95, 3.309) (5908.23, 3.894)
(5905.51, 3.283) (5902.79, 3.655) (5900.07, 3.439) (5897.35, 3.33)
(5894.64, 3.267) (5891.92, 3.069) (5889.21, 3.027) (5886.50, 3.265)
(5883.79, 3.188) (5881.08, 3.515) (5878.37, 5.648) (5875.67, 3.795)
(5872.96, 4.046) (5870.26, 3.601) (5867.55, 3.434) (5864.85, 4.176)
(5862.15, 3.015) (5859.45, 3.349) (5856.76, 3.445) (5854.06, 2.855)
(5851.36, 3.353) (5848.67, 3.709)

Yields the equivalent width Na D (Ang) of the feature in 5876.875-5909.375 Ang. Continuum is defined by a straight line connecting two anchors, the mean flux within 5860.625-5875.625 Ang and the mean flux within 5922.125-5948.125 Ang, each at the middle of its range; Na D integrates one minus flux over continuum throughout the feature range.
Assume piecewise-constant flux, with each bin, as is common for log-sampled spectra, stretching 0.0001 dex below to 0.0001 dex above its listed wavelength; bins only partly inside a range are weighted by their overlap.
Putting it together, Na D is 1.07 Ang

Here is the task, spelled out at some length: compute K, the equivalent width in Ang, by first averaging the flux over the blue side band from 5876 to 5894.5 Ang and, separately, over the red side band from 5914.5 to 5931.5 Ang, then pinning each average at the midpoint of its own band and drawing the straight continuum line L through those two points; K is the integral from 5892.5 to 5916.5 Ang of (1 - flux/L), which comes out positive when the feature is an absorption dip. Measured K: 1.0 Ang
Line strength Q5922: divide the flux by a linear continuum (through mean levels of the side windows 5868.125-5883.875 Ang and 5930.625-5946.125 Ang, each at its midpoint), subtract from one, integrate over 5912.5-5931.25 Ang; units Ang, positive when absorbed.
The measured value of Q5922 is 2.1 Ang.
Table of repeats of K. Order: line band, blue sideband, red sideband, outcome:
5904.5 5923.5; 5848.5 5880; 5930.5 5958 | 1.40 Ang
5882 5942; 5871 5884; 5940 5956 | 6.58 Ang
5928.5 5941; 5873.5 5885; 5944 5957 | -0.21 Ang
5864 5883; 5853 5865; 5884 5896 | -4.51 Ang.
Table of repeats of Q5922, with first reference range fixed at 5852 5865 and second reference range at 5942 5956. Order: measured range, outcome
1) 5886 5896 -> 0.8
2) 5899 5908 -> -0.1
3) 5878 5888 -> -1.0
